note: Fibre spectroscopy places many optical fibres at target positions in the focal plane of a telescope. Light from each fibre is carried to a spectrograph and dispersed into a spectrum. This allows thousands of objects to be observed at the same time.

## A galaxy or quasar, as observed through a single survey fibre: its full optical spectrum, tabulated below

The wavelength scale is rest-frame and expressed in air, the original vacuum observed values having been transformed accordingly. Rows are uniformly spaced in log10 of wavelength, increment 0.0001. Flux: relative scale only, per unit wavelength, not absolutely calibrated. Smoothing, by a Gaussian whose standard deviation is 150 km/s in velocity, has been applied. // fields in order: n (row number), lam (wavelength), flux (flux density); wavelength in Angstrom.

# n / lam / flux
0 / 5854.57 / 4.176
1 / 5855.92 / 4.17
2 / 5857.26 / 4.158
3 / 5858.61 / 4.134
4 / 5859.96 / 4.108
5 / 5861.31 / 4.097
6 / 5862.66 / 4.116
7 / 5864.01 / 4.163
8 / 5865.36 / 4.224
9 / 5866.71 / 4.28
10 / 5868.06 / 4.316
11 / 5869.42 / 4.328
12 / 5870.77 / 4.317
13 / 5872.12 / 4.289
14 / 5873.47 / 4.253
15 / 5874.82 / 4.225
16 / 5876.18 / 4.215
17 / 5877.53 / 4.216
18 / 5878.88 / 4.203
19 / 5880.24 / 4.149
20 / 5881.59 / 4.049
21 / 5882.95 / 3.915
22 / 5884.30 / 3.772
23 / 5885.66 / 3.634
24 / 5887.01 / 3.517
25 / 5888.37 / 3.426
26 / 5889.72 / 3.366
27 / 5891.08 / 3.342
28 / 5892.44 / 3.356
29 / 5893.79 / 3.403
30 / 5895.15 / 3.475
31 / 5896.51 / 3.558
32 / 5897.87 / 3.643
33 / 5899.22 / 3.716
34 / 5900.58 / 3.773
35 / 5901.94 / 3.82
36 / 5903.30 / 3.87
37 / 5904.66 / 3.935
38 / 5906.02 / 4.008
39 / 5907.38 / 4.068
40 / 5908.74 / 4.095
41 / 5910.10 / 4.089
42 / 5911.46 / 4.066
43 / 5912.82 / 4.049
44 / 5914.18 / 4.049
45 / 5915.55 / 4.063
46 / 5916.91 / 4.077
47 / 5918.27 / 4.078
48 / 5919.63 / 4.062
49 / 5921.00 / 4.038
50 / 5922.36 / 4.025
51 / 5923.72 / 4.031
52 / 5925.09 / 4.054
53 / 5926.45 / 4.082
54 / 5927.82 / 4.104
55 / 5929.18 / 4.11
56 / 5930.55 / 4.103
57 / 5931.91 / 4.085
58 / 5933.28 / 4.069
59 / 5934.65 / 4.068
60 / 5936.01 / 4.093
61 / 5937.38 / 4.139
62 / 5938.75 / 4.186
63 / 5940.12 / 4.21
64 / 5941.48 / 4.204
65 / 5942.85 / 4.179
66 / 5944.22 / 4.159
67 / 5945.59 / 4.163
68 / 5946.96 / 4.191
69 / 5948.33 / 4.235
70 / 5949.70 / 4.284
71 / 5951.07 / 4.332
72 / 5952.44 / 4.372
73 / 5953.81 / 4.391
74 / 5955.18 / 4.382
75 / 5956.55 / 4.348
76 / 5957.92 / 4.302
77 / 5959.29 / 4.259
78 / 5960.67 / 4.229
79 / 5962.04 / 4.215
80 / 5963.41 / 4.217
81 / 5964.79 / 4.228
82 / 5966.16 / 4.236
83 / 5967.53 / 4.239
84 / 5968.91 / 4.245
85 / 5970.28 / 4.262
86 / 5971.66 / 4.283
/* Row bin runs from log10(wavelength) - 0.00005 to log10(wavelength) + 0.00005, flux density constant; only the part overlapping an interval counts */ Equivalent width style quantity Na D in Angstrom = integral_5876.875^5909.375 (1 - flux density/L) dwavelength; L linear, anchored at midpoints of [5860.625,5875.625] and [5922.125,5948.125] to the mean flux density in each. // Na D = 3.3 Angstrom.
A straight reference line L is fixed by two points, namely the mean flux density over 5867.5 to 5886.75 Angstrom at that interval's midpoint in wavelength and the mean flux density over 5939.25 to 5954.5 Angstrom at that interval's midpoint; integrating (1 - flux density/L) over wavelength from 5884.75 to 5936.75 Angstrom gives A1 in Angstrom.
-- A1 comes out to 3.8 Angstrom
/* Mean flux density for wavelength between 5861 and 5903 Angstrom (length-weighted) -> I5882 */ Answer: 3.91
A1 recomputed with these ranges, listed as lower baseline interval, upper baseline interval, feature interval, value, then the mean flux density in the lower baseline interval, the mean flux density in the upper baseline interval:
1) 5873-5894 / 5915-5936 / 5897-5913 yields 0.12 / 3.82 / 4.07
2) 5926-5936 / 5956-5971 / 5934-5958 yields -0.40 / 4.09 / 4.25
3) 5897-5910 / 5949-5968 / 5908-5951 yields -0.40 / 3.89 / 4.29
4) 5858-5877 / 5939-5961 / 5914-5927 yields 0.59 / 4.22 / 4.26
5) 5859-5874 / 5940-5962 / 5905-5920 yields 0.66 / 4.22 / 4.27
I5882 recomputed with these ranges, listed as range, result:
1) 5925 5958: 4.19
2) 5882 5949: 3.93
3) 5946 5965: 4.28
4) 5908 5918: 4.07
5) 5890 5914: 3.78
